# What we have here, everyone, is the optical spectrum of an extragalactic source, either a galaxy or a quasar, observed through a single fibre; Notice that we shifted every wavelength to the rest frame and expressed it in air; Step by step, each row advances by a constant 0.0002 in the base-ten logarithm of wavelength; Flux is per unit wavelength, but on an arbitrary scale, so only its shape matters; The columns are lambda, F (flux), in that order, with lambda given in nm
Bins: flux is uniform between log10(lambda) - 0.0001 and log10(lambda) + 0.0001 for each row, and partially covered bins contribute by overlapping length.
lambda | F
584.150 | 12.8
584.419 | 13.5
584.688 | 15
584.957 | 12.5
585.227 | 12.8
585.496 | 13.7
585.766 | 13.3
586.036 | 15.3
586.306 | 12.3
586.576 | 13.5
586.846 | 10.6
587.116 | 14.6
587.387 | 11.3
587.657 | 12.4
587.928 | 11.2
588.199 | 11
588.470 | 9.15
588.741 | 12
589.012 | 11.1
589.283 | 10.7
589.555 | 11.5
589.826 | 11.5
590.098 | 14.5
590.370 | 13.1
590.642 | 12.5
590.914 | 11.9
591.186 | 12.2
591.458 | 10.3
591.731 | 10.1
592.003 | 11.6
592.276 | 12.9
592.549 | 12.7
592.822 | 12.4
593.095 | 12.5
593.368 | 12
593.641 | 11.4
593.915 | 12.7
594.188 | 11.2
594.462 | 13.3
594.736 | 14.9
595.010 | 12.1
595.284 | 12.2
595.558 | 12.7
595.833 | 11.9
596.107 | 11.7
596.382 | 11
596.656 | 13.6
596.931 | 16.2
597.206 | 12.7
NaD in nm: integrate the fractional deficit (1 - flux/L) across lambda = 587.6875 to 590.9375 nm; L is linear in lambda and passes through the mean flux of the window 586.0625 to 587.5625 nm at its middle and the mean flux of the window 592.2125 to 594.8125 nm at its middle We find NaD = 0.24 nm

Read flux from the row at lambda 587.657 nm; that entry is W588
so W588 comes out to 12.4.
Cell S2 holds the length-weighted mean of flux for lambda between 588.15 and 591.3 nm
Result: 11.8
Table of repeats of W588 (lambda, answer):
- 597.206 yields 12.7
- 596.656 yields 13.6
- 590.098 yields 14.5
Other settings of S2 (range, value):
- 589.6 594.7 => 12.2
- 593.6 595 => 12.7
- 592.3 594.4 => 12.2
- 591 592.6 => 11.6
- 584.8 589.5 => 12.2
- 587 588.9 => 11.6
